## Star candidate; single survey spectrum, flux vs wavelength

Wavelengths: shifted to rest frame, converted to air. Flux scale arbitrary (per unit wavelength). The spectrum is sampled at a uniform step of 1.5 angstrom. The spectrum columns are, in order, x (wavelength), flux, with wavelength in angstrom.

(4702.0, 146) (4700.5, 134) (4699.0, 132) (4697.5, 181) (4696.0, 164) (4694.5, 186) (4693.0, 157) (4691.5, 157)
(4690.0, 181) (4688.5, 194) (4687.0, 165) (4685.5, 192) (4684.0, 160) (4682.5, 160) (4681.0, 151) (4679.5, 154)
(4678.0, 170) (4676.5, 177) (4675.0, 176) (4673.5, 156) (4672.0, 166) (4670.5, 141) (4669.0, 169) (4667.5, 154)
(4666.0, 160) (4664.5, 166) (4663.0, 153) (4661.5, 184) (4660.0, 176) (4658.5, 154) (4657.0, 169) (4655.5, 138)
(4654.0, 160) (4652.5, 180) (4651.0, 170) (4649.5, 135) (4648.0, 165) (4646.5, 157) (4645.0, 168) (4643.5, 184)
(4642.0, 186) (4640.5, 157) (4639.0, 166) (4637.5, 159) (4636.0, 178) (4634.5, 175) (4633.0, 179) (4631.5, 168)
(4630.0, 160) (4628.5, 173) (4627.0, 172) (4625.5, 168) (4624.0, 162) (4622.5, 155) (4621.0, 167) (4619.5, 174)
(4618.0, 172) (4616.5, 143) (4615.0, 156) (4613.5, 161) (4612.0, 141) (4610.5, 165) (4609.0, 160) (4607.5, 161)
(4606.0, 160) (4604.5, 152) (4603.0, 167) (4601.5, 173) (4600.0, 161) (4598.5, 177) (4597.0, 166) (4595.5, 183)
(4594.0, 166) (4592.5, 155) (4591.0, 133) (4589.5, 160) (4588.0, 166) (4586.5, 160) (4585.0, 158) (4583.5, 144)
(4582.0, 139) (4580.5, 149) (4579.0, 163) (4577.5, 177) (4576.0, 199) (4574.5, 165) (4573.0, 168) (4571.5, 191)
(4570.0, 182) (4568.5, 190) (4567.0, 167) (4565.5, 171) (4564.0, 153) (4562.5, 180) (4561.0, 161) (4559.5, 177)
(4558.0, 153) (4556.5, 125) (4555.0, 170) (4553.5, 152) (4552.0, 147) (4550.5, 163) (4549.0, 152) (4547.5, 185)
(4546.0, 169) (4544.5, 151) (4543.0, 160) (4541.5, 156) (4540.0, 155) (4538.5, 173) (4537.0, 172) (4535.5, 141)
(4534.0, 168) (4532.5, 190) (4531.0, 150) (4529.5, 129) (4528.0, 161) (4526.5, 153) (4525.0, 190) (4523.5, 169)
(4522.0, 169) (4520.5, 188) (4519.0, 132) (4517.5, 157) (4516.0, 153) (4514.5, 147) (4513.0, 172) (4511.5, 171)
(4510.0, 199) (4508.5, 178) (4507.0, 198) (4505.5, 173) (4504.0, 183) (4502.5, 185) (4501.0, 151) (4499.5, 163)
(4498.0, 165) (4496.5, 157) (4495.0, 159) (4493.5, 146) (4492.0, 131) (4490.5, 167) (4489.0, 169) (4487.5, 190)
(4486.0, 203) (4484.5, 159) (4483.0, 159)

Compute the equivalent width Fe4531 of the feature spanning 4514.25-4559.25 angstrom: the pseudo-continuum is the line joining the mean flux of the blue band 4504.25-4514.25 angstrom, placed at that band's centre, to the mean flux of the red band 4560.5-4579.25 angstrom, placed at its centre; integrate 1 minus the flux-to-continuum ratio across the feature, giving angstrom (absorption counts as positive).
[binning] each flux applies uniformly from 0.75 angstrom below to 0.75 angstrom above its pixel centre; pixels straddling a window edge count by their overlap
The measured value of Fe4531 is 4.6 angstrom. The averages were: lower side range 180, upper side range 175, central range 160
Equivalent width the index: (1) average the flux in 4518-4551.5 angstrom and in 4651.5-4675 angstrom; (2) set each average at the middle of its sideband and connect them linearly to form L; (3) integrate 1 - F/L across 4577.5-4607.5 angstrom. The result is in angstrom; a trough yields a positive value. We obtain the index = 0.4 angstrom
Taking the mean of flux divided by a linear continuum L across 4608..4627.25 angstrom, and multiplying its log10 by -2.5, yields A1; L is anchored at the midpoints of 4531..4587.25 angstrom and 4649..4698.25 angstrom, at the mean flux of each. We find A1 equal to 0.03 mag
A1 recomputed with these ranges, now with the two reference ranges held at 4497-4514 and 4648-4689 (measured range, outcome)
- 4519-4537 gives 0.068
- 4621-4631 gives 0.011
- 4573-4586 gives 0.053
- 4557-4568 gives 0.037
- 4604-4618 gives 0.078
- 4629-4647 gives -0.025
